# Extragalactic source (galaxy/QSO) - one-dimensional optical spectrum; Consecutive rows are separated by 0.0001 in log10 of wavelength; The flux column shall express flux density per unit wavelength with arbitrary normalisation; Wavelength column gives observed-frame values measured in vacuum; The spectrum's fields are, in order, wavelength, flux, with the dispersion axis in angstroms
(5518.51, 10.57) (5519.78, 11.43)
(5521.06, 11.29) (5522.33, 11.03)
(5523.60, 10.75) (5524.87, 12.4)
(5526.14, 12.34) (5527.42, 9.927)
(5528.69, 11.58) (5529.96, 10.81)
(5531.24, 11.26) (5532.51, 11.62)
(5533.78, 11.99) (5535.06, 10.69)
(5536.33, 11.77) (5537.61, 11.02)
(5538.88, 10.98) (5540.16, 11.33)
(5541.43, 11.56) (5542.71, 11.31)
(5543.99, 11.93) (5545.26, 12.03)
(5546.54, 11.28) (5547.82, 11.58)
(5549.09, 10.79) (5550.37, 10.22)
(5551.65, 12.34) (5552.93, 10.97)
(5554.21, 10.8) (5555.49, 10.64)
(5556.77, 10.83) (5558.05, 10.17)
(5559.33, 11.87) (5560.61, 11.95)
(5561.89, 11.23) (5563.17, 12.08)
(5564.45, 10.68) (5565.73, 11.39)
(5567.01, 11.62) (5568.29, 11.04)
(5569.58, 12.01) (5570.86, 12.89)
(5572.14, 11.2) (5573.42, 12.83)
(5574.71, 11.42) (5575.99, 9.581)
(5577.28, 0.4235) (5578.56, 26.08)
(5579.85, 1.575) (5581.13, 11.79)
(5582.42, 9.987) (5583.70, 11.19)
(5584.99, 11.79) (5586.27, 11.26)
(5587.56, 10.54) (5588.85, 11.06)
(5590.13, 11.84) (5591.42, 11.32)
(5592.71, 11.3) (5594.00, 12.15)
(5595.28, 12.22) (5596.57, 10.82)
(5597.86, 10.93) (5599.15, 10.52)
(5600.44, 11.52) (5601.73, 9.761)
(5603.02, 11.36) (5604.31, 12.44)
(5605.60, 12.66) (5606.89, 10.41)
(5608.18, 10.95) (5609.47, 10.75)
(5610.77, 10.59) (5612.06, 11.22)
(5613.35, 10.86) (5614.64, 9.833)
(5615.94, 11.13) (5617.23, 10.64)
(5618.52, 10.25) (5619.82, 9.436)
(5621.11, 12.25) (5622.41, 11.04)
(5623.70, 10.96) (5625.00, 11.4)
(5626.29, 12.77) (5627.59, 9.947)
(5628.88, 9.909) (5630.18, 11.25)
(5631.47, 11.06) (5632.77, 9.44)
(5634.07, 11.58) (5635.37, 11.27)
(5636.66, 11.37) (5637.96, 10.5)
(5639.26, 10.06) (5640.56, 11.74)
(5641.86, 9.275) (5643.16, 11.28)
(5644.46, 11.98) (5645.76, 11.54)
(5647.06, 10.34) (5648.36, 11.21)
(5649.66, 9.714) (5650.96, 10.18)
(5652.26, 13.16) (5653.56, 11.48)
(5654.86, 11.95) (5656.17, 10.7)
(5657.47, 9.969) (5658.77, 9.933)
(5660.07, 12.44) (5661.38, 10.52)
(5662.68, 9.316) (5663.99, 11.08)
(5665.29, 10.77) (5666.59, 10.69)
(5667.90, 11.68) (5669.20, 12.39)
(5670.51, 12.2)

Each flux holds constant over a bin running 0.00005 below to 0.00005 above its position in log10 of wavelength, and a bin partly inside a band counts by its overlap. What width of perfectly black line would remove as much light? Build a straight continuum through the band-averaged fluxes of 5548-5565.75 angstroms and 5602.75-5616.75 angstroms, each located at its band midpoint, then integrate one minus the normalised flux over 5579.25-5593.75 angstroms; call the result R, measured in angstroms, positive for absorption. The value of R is 0.9 angstroms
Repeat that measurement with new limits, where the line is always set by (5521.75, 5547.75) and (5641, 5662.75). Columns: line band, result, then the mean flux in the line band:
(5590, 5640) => 0.30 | 11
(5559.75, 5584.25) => 0.29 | 11.1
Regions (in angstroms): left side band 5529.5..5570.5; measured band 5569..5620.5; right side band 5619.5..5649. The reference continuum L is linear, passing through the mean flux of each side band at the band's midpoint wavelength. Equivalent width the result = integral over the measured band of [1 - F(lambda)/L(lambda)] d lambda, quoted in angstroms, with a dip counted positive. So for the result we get 0.5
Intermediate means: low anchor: 11.3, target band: 11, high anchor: 11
